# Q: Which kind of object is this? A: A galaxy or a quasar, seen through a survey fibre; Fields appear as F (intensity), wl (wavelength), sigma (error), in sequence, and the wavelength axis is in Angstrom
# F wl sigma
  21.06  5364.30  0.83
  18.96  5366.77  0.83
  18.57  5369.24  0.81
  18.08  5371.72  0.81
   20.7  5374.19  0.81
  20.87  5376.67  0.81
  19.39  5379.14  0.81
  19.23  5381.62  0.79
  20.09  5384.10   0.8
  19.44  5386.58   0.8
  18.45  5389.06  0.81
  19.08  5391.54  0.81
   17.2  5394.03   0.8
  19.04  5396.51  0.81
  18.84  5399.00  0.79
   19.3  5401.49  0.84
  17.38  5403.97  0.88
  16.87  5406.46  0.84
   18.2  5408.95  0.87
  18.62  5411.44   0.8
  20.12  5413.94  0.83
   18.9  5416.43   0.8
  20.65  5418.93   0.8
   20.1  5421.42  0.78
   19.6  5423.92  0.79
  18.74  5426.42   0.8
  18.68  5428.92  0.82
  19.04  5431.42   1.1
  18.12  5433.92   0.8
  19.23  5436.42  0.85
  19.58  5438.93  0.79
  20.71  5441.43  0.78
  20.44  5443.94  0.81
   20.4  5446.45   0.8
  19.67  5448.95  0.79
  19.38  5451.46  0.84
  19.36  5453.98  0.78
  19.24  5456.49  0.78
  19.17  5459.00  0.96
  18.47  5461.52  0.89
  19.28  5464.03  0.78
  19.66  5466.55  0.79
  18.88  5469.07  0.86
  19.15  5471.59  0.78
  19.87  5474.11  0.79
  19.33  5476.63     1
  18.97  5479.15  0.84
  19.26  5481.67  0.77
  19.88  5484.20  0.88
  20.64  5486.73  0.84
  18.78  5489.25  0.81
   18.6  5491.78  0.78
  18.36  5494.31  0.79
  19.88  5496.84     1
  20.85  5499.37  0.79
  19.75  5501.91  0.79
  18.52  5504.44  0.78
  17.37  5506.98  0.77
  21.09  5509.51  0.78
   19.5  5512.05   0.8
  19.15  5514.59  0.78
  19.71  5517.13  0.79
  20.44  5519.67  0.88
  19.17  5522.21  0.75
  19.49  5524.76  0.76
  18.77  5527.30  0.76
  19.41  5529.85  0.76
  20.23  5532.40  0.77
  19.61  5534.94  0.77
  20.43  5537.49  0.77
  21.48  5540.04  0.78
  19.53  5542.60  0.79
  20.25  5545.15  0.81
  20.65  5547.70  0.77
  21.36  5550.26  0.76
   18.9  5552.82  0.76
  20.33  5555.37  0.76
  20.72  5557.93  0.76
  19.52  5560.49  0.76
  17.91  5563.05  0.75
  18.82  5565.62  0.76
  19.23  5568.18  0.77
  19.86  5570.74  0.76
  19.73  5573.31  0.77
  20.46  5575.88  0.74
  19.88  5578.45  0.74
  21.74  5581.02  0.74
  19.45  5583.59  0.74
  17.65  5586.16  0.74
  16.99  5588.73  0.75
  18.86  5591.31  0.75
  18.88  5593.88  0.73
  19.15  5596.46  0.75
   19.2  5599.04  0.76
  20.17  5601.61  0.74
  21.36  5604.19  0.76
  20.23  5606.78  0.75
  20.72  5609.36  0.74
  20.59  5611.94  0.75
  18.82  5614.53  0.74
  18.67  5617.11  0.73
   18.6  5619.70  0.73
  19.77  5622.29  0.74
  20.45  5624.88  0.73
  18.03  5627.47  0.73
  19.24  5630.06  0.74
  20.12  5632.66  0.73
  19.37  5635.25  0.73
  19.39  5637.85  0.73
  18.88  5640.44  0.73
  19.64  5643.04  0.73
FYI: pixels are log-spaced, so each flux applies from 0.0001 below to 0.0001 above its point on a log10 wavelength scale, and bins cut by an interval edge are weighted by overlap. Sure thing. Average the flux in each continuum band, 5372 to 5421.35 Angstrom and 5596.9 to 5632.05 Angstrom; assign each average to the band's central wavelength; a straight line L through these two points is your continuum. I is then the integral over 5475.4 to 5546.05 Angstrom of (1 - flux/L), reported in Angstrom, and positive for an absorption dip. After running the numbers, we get -0.7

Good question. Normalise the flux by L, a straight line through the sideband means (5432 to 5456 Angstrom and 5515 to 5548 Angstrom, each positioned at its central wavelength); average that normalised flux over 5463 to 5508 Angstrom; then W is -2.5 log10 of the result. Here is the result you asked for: 0.03 mag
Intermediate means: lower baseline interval 19.6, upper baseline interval 19.9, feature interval 19.3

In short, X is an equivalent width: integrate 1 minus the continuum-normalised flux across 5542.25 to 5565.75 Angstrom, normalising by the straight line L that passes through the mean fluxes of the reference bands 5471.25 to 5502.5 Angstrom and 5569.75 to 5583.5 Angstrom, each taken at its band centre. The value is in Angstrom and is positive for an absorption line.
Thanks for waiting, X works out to 0.2 Angstrom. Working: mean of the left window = 19.5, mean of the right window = 20.3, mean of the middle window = 19.9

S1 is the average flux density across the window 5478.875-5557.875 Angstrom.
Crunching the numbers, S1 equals 19.7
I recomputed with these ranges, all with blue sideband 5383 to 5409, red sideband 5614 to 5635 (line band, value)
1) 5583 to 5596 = 0.5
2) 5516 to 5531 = -0.4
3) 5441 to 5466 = -1.1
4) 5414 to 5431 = -0.8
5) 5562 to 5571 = 0.1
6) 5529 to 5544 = -0.9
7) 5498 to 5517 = -0.6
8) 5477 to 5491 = -0.5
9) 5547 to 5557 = -0.7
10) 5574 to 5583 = -0.7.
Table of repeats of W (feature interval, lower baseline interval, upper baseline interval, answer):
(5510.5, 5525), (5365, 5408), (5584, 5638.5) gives -0.02 mag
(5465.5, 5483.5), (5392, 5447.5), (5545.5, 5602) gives 0.00 mag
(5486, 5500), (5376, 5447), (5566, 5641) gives -0.01 mag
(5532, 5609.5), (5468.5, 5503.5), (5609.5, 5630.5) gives -0.02 mag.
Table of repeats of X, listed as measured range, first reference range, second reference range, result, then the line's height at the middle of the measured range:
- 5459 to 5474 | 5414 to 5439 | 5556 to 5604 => 0.1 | 19.3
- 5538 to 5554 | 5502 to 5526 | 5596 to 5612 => -0.5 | 19.7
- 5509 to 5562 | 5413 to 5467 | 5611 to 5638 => -1.5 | 19.4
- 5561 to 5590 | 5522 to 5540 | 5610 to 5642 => 0.5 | 19.6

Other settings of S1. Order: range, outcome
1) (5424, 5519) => 19.4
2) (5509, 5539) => 19.7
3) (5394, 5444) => 19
